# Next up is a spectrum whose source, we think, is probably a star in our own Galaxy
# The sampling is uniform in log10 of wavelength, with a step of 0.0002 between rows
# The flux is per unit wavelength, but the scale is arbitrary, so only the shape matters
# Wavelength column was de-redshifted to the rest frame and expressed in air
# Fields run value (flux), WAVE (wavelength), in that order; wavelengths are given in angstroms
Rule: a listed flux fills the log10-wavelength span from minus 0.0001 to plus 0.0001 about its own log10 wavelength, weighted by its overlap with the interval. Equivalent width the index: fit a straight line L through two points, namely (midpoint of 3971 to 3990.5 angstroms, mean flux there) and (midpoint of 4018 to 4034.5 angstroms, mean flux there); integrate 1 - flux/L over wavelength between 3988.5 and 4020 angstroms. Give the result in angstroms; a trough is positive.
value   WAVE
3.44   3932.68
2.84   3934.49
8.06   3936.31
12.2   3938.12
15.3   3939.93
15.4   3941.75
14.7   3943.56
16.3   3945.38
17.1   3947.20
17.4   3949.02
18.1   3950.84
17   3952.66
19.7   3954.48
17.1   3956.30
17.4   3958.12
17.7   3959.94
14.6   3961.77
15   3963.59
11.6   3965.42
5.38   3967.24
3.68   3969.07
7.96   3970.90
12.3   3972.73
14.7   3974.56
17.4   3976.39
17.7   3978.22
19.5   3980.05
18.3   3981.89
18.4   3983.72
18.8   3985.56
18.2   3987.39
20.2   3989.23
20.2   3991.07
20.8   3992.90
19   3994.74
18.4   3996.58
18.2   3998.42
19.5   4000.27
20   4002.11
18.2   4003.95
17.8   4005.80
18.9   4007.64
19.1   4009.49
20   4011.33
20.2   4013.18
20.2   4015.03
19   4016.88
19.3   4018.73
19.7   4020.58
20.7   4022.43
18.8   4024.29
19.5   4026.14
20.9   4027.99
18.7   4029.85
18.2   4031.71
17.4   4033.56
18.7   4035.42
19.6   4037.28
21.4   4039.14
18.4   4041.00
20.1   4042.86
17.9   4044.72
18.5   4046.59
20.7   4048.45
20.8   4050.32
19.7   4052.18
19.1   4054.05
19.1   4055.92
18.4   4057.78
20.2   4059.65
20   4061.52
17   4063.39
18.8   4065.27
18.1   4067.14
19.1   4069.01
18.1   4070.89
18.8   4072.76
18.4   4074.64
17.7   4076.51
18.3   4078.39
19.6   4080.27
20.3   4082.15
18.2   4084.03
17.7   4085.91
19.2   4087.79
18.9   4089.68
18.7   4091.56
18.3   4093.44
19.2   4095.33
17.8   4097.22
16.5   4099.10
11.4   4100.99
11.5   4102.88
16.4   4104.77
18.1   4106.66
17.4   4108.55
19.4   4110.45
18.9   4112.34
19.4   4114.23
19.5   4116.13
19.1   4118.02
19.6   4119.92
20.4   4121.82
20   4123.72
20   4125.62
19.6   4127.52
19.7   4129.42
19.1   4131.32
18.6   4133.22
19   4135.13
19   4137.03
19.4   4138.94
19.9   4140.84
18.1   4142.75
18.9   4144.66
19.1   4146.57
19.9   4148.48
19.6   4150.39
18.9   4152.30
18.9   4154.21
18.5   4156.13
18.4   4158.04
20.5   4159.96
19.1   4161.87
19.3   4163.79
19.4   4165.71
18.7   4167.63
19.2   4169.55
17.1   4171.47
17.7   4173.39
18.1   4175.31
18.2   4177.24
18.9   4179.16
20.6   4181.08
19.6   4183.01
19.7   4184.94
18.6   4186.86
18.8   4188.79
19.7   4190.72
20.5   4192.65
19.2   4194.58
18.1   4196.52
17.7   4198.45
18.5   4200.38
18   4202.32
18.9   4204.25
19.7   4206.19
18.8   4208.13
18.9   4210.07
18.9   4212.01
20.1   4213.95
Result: -1.9 angstroms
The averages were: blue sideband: 17.2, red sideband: 19.2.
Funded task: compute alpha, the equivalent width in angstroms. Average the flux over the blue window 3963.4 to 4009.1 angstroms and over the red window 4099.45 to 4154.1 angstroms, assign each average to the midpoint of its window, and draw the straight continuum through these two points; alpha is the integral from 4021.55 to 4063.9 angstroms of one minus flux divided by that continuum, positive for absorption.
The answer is -4.93 angstroms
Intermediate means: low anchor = 16.5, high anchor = 18.6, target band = 19.3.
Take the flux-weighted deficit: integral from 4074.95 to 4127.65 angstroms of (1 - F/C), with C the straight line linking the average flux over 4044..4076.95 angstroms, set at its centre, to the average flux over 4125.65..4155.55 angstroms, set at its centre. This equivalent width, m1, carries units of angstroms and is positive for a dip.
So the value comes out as 2.3 angstroms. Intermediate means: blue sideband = 18.9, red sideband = 19.2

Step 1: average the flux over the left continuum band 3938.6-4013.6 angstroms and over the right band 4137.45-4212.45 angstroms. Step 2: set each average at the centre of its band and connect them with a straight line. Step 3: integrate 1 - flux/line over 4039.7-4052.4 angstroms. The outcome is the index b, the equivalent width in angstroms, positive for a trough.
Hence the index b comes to -1.4 angstroms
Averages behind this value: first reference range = 16.7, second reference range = 19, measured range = 19.5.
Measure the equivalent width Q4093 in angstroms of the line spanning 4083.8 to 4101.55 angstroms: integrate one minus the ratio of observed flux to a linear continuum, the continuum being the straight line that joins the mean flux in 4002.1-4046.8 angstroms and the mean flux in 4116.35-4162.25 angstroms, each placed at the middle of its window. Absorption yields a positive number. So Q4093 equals 1.5 angstroms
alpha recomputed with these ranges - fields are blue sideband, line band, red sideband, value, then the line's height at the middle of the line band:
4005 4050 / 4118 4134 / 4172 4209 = -0.4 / 19.1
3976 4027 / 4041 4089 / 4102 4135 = -0.1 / 18.9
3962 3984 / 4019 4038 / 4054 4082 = -3.1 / 16.5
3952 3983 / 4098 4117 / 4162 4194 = 0.7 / 17.5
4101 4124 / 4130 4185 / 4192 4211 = -1.8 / 18.4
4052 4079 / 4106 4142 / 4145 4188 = -0.8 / 18.9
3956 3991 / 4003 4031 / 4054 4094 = -4.5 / 16.7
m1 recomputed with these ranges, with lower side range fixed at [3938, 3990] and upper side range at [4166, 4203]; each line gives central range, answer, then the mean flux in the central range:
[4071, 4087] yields -1.3 angstroms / 18.6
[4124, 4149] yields -1.6 angstroms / 19.3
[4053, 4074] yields -2.2 angstroms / 18.8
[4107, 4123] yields -1.3 angstroms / 19.2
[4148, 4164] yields -0.7 angstroms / 19.2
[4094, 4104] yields 1.2 angstroms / 15.4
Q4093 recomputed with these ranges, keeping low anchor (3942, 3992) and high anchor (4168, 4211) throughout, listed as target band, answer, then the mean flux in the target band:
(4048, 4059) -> -1.7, 19.6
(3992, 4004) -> -2.2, 19.2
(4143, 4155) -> -0.6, 19.2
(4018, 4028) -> -1.9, 19.7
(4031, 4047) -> -2.1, 18.9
